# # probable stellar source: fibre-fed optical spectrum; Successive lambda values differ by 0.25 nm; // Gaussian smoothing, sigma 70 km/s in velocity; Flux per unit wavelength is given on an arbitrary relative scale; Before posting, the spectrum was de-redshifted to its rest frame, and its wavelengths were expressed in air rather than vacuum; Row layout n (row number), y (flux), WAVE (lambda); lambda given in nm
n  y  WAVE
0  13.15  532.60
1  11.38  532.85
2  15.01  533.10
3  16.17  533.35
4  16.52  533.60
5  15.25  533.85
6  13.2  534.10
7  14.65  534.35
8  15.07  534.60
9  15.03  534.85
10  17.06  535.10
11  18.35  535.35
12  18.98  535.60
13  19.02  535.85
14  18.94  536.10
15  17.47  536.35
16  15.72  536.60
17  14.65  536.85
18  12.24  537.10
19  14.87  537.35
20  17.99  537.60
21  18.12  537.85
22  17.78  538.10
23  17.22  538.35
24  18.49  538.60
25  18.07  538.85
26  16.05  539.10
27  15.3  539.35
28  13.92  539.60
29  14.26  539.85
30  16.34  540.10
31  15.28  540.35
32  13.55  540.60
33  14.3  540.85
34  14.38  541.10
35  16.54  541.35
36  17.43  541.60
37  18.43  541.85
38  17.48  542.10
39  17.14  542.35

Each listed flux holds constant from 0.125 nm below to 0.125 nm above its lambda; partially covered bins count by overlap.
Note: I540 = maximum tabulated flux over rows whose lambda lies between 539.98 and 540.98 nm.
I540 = 16.34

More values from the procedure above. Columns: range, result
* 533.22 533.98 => 16.52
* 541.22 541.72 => 17.43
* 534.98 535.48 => 18.35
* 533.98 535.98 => 19.02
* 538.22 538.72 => 18.49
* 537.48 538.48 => 18.12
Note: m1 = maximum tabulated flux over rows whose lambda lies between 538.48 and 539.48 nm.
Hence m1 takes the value 18.49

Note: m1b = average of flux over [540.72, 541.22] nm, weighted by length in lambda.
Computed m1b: 14.3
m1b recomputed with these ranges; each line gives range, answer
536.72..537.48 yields 14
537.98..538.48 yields 17.5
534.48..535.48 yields 16.4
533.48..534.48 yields 14.9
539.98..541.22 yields 14.8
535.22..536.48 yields 18.5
